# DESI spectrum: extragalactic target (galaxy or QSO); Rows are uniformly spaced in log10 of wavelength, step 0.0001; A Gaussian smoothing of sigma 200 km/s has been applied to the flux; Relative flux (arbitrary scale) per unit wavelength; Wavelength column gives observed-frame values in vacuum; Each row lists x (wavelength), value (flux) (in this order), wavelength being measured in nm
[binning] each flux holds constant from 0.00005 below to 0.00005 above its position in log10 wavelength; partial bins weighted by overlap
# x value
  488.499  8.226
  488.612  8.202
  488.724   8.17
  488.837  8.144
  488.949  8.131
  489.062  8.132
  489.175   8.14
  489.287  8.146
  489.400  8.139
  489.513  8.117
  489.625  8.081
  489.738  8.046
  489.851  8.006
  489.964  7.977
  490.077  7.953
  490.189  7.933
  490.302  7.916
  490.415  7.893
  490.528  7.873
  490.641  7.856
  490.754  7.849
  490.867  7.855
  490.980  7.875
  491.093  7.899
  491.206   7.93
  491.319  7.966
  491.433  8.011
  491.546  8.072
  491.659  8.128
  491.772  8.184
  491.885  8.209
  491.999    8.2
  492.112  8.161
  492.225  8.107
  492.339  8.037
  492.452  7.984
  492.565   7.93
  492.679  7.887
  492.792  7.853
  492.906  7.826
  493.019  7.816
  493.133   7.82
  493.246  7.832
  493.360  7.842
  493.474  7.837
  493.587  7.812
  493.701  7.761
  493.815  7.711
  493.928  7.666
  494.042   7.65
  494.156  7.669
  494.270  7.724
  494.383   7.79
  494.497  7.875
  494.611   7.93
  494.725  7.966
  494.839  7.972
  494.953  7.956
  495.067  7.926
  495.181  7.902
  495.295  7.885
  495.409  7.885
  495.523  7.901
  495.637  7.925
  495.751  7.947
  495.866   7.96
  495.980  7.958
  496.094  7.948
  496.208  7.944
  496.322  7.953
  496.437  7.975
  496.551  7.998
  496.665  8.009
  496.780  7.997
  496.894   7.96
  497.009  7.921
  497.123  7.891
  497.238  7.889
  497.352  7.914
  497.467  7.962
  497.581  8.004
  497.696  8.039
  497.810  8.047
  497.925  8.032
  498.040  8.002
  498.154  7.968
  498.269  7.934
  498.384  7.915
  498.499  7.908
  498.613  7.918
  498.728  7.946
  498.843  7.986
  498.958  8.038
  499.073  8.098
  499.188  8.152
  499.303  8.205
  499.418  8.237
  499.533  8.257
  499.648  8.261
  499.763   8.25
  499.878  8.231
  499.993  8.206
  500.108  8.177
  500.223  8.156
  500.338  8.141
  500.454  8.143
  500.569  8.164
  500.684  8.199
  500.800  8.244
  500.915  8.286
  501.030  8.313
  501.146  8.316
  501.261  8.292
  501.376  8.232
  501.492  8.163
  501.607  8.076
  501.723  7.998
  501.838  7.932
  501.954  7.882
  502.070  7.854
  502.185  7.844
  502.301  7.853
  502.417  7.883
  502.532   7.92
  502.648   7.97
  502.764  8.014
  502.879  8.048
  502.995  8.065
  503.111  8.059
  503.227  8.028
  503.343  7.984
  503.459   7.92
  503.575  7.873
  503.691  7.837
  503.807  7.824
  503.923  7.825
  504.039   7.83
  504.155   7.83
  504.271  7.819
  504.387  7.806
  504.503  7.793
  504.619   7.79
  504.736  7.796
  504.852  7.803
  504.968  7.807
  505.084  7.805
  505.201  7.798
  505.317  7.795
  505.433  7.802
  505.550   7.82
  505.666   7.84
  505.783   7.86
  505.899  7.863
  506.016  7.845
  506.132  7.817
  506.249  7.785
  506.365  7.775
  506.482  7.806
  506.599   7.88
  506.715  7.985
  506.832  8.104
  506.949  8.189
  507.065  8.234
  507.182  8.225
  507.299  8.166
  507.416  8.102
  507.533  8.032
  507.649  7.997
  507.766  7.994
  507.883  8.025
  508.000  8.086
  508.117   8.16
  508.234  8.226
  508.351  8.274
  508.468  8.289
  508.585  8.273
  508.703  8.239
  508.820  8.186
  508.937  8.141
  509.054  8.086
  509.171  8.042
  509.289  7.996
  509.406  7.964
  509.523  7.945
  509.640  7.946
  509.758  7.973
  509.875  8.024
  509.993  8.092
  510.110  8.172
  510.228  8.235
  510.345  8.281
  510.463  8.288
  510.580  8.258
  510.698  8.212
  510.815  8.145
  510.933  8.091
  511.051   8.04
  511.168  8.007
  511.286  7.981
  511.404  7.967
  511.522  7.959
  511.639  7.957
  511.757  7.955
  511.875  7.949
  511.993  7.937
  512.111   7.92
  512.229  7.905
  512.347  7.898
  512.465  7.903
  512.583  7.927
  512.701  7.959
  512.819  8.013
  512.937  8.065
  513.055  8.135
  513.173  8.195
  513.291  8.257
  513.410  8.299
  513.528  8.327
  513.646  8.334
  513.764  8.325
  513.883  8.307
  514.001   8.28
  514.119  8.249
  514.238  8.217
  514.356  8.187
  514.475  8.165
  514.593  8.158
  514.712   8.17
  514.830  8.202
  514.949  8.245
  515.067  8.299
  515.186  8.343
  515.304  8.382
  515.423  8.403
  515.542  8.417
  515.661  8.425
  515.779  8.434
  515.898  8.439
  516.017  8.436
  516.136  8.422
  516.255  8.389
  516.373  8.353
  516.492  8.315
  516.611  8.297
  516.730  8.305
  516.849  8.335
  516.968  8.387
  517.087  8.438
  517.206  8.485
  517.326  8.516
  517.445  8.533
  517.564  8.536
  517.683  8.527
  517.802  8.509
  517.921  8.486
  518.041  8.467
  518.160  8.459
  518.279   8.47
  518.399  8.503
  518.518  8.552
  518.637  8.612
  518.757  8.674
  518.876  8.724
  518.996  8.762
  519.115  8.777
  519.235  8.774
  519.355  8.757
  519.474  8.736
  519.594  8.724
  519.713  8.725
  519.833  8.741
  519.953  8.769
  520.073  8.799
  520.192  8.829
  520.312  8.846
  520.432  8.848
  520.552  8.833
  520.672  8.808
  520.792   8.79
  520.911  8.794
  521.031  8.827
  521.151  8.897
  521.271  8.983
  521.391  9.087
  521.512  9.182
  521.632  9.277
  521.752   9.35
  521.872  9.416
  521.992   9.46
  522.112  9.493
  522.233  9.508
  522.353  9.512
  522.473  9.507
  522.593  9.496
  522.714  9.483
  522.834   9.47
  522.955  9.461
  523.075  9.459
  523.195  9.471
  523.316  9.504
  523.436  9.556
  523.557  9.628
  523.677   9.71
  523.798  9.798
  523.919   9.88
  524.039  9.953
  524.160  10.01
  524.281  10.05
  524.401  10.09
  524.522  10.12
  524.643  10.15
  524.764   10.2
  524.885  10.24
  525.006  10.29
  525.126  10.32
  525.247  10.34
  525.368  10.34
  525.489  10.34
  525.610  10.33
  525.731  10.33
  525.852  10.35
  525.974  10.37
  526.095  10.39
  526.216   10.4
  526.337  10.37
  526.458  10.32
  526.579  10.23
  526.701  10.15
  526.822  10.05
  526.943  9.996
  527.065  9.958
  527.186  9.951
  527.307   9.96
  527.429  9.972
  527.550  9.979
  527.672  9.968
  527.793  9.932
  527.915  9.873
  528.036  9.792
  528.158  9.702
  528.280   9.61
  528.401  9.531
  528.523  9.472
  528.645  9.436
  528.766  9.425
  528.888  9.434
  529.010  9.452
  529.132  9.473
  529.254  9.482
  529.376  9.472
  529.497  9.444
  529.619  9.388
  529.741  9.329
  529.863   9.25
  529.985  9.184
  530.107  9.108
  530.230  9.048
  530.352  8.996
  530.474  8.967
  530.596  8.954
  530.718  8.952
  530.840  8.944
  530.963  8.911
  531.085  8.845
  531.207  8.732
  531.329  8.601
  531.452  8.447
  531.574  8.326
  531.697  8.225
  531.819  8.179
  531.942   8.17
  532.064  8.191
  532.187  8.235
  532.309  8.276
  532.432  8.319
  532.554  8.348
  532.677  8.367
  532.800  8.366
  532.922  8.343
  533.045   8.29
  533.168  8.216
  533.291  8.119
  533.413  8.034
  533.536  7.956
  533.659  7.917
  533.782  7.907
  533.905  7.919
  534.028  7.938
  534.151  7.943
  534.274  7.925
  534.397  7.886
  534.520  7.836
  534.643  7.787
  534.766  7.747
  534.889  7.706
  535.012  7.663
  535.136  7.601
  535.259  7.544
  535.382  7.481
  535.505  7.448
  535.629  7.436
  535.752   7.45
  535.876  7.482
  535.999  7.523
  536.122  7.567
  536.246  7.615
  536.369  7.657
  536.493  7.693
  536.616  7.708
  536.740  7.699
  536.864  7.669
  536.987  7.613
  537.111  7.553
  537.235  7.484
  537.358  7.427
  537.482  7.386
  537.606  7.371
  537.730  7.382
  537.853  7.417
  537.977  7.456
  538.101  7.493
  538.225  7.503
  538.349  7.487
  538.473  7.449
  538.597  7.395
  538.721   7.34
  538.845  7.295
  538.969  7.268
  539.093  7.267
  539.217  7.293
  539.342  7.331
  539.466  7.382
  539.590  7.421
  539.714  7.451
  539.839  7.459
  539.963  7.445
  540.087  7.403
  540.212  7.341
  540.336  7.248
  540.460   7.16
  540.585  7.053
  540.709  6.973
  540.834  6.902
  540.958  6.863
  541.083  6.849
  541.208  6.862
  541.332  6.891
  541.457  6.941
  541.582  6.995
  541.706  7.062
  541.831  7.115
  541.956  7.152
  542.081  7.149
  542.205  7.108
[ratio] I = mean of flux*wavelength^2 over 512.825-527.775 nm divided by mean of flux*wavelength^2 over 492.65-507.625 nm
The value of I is 1.2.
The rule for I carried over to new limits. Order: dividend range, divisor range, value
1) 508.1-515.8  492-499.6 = 1.09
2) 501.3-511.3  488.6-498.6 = 1.06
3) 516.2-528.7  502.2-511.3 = 1.24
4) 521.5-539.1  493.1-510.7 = 1.23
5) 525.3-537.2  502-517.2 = 1.18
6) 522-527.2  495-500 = 1.38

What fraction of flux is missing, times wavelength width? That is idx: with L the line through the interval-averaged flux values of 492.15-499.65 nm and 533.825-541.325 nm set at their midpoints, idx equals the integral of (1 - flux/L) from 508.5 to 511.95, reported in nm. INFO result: -0.14 nm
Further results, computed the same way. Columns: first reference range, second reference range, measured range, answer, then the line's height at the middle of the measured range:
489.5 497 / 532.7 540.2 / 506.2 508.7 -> -0.08 nm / 7.83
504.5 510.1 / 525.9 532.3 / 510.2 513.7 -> 0.09 nm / 8.29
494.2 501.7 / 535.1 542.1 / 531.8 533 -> -0.13 nm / 7.45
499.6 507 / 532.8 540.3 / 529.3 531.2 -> -0.35 nm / 7.69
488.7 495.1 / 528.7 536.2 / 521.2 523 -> -0.24 nm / 8.27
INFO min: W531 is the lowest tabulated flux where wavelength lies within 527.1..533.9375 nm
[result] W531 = 7.907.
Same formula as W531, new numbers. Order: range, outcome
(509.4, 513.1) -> 7.898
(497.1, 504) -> 7.824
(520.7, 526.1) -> 8.79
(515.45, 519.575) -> 8.297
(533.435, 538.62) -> 7.371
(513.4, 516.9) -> 8.158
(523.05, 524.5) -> 9.459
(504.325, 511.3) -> 7.775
